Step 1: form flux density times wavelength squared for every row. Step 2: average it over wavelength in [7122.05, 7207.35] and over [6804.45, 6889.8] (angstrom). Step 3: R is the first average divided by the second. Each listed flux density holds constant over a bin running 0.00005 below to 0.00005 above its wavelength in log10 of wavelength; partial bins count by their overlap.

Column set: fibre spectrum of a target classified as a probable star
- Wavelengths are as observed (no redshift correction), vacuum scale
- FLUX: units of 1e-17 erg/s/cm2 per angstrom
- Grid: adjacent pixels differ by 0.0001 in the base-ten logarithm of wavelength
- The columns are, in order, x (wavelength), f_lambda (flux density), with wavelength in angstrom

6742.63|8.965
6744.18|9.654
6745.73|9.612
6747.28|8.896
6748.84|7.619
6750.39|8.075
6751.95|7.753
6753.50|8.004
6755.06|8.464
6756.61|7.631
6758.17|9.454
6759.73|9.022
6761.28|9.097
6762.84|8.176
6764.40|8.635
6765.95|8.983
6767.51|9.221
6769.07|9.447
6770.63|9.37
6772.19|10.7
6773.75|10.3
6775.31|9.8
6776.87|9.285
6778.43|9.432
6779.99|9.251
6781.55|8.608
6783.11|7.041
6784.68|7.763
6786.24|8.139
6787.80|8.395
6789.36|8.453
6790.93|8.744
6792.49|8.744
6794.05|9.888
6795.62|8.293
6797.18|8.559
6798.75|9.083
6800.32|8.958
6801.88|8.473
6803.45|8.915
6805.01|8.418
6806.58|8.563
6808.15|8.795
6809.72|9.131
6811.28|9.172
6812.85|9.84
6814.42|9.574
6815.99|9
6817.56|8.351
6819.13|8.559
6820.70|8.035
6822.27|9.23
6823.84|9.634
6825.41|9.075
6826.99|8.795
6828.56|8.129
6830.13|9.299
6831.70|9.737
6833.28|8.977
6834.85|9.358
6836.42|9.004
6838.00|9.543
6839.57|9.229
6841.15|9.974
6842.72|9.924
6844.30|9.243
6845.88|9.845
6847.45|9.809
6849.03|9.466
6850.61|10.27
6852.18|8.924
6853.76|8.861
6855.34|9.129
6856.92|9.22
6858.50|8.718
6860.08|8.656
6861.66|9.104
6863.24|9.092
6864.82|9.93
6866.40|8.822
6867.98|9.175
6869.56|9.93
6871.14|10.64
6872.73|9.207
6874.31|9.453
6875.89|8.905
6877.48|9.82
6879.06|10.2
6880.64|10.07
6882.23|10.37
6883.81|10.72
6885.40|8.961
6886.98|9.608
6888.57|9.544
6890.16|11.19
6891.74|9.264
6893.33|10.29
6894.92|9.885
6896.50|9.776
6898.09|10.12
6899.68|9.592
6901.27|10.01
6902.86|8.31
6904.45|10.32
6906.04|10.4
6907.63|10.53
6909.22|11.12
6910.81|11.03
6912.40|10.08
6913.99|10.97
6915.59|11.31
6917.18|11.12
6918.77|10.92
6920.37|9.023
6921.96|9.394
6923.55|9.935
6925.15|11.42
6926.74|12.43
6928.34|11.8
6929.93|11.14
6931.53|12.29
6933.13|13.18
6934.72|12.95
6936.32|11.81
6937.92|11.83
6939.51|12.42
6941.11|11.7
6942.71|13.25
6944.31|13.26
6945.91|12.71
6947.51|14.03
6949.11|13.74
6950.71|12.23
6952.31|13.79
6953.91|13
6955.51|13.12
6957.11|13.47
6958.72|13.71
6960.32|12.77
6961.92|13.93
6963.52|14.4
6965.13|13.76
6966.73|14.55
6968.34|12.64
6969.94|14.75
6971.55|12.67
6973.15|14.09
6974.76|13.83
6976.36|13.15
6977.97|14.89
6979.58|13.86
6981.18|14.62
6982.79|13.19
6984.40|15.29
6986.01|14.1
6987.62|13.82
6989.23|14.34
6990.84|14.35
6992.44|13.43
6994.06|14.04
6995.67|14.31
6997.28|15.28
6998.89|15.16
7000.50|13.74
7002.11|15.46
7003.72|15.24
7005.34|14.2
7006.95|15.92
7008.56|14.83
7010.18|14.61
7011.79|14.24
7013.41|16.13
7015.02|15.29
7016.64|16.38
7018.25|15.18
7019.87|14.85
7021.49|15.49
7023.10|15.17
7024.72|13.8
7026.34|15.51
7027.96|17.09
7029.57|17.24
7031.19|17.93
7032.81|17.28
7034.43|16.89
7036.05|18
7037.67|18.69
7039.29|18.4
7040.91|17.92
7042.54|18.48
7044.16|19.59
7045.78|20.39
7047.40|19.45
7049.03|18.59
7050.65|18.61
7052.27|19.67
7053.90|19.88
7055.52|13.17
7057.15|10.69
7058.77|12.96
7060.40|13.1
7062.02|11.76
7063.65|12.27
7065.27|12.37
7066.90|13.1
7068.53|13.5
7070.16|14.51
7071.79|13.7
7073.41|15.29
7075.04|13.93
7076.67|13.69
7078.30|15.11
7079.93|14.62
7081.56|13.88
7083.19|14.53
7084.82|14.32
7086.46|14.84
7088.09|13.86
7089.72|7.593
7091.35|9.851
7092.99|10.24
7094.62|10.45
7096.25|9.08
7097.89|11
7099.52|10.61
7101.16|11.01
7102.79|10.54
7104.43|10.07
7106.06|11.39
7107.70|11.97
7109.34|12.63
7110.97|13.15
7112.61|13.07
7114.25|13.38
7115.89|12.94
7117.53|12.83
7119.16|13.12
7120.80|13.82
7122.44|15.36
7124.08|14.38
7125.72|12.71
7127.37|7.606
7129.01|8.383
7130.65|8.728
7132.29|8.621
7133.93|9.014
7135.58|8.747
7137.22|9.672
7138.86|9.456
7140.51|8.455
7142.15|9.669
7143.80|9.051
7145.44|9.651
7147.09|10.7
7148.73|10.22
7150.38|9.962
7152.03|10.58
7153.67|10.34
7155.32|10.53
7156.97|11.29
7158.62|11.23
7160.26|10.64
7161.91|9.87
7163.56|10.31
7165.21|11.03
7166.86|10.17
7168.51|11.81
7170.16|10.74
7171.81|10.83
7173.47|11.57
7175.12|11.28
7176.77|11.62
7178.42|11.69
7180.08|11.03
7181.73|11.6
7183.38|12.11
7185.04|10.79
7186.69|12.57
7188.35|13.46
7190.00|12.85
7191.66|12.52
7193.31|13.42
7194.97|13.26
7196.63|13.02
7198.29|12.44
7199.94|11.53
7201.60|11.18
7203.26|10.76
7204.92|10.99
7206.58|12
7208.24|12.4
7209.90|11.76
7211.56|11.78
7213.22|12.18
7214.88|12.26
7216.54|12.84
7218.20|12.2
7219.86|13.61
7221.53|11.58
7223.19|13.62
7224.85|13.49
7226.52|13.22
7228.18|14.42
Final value 1.29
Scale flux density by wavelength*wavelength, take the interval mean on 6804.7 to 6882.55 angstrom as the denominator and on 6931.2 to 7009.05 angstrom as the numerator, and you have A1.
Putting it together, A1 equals 1.54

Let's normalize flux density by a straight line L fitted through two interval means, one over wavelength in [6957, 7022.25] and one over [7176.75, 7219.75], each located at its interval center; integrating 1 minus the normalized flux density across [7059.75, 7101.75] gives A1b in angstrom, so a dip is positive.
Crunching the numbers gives 2.5 angstrom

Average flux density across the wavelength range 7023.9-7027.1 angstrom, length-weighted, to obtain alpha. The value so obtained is 14.6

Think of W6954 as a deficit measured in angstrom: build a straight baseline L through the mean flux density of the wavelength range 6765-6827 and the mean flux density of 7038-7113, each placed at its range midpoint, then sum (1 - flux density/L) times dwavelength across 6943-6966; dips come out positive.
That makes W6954 -3.2 angstrom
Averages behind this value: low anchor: 8.95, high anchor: 13.9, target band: 13.4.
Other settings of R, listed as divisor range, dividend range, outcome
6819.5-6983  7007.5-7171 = 1.27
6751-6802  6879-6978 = 1.39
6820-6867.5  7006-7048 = 1.91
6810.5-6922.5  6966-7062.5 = 1.68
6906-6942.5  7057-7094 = 1.21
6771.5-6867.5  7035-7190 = 1.50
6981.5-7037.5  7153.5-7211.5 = 0.80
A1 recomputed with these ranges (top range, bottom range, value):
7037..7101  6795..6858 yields 1.69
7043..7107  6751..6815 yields 1.68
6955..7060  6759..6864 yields 1.80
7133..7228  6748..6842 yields 1.43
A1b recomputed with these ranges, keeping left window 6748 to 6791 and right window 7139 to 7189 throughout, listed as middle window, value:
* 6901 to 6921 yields -2.0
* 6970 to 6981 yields -4.5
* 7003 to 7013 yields -4.9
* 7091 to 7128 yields -4.6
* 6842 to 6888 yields -1.4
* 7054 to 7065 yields -2.8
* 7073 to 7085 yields -4.7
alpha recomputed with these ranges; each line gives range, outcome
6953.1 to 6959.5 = 13.3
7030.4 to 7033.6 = 17.6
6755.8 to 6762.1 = 8.8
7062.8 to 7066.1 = 12.3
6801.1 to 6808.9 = 8.63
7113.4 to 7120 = 13.1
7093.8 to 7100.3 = 10.3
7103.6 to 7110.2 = 11.5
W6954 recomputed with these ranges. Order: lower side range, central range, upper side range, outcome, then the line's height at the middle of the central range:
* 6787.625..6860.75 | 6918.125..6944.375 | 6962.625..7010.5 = 1.8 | 12.5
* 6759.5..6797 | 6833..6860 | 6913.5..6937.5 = 1.8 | 10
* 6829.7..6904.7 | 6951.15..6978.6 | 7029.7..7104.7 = -3.8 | 12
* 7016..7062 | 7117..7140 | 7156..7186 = 3.8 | 12.9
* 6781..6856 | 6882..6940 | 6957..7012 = 6.0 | 11.9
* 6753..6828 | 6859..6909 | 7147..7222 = -1.2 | 9.53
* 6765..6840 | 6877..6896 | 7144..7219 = -0.9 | 9.54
